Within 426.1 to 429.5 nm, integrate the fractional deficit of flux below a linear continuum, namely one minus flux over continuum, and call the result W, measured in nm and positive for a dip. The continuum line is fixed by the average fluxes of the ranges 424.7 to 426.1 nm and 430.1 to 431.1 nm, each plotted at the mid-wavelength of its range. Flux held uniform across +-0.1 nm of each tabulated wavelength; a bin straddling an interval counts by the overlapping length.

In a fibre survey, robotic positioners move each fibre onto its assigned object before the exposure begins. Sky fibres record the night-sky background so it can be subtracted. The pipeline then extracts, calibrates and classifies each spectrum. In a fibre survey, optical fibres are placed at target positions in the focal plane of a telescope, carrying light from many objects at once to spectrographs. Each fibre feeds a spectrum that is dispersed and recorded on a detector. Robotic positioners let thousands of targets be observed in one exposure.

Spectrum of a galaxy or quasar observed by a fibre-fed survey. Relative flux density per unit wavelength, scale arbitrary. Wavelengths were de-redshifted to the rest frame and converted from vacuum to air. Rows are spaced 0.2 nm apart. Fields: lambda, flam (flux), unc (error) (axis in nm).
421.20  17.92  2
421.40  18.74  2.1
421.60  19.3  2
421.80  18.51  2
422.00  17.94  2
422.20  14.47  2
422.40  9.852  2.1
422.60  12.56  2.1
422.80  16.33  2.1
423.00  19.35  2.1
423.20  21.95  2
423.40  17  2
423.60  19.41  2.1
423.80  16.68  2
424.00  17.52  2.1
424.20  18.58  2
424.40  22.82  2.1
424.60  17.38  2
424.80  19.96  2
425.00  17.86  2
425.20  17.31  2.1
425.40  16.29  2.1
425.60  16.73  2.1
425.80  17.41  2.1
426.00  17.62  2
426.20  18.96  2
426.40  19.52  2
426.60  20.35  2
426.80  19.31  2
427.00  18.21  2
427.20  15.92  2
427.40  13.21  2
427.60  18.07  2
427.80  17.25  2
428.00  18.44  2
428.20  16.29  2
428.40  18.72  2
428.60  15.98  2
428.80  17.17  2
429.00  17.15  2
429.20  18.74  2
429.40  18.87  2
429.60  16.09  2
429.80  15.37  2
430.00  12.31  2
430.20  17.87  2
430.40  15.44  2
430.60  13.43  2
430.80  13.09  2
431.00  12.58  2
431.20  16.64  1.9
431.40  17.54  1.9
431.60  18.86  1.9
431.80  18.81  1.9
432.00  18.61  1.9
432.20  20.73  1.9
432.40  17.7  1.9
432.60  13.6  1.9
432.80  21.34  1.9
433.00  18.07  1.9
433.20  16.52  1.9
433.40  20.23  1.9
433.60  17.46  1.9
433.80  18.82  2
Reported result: -0.34 nm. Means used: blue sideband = 17.6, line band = 17.8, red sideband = 14.5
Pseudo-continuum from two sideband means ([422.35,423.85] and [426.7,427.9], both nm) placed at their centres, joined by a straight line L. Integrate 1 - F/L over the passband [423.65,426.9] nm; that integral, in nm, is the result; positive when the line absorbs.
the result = -0.283 nm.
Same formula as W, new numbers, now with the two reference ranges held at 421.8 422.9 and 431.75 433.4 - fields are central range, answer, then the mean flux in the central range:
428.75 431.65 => 0.23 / 16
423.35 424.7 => -0.29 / 18.5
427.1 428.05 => 0.00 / 16.5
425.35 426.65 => -0.18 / 18.1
